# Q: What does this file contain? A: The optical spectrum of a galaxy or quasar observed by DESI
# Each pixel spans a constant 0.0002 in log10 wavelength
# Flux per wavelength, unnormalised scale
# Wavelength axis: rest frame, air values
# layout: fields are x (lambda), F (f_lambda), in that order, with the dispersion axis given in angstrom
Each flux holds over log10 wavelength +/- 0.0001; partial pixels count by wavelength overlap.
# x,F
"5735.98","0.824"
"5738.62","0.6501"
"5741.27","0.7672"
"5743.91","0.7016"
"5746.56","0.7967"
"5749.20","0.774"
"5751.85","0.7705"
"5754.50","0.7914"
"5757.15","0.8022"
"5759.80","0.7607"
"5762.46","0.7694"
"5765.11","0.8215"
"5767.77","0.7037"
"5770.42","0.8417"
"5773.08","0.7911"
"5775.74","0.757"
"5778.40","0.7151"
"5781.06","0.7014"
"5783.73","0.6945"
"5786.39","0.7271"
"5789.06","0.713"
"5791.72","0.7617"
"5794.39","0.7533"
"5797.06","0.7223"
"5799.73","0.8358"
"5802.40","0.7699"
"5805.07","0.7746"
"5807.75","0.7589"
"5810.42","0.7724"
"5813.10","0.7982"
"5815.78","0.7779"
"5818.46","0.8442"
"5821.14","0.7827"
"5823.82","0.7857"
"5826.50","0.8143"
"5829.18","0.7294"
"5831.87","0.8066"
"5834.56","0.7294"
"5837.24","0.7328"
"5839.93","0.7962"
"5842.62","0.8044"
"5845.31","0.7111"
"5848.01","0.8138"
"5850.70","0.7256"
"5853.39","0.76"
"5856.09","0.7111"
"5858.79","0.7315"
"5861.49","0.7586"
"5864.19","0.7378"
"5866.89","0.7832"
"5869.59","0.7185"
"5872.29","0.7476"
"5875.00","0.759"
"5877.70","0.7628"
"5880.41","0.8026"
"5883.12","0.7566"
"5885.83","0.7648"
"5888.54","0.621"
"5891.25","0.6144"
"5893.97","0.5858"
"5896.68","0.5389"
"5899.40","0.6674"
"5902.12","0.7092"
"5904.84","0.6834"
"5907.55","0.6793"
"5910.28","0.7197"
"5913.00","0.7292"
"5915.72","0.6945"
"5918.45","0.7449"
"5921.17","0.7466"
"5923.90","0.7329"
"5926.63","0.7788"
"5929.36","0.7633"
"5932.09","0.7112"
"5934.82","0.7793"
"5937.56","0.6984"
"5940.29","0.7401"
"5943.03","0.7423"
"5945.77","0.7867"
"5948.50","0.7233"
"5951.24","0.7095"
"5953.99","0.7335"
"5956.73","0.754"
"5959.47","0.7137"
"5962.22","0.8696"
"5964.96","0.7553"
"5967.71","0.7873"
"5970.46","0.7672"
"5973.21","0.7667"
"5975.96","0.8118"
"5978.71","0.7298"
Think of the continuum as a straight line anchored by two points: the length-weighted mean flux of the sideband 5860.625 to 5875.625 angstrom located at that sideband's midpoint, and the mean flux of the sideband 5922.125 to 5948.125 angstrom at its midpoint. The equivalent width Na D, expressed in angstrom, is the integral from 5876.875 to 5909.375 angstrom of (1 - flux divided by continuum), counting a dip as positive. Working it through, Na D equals 2.9 angstrom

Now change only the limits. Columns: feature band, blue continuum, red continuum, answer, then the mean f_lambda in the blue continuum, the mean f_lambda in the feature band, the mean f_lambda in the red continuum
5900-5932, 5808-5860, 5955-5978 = 2.07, 0.77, 0.724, 0.776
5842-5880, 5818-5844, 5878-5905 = -1.21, 0.781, 0.752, 0.677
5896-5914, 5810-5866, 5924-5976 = 1.92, 0.768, 0.679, 0.756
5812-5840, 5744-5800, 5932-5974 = -0.86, 0.759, 0.781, 0.753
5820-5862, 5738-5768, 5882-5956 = -1.54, 0.764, 0.762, 0.71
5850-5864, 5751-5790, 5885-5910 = -1.07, 0.757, 0.738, 0.652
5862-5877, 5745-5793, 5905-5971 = -0.01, 0.76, 0.751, 0.743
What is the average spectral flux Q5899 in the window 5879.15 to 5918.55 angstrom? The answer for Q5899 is 0.685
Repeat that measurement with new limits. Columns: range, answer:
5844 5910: 0.714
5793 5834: 0.781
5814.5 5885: 0.765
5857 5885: 0.755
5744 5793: 0.759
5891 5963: 0.717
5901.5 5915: 0.704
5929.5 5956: 0.738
